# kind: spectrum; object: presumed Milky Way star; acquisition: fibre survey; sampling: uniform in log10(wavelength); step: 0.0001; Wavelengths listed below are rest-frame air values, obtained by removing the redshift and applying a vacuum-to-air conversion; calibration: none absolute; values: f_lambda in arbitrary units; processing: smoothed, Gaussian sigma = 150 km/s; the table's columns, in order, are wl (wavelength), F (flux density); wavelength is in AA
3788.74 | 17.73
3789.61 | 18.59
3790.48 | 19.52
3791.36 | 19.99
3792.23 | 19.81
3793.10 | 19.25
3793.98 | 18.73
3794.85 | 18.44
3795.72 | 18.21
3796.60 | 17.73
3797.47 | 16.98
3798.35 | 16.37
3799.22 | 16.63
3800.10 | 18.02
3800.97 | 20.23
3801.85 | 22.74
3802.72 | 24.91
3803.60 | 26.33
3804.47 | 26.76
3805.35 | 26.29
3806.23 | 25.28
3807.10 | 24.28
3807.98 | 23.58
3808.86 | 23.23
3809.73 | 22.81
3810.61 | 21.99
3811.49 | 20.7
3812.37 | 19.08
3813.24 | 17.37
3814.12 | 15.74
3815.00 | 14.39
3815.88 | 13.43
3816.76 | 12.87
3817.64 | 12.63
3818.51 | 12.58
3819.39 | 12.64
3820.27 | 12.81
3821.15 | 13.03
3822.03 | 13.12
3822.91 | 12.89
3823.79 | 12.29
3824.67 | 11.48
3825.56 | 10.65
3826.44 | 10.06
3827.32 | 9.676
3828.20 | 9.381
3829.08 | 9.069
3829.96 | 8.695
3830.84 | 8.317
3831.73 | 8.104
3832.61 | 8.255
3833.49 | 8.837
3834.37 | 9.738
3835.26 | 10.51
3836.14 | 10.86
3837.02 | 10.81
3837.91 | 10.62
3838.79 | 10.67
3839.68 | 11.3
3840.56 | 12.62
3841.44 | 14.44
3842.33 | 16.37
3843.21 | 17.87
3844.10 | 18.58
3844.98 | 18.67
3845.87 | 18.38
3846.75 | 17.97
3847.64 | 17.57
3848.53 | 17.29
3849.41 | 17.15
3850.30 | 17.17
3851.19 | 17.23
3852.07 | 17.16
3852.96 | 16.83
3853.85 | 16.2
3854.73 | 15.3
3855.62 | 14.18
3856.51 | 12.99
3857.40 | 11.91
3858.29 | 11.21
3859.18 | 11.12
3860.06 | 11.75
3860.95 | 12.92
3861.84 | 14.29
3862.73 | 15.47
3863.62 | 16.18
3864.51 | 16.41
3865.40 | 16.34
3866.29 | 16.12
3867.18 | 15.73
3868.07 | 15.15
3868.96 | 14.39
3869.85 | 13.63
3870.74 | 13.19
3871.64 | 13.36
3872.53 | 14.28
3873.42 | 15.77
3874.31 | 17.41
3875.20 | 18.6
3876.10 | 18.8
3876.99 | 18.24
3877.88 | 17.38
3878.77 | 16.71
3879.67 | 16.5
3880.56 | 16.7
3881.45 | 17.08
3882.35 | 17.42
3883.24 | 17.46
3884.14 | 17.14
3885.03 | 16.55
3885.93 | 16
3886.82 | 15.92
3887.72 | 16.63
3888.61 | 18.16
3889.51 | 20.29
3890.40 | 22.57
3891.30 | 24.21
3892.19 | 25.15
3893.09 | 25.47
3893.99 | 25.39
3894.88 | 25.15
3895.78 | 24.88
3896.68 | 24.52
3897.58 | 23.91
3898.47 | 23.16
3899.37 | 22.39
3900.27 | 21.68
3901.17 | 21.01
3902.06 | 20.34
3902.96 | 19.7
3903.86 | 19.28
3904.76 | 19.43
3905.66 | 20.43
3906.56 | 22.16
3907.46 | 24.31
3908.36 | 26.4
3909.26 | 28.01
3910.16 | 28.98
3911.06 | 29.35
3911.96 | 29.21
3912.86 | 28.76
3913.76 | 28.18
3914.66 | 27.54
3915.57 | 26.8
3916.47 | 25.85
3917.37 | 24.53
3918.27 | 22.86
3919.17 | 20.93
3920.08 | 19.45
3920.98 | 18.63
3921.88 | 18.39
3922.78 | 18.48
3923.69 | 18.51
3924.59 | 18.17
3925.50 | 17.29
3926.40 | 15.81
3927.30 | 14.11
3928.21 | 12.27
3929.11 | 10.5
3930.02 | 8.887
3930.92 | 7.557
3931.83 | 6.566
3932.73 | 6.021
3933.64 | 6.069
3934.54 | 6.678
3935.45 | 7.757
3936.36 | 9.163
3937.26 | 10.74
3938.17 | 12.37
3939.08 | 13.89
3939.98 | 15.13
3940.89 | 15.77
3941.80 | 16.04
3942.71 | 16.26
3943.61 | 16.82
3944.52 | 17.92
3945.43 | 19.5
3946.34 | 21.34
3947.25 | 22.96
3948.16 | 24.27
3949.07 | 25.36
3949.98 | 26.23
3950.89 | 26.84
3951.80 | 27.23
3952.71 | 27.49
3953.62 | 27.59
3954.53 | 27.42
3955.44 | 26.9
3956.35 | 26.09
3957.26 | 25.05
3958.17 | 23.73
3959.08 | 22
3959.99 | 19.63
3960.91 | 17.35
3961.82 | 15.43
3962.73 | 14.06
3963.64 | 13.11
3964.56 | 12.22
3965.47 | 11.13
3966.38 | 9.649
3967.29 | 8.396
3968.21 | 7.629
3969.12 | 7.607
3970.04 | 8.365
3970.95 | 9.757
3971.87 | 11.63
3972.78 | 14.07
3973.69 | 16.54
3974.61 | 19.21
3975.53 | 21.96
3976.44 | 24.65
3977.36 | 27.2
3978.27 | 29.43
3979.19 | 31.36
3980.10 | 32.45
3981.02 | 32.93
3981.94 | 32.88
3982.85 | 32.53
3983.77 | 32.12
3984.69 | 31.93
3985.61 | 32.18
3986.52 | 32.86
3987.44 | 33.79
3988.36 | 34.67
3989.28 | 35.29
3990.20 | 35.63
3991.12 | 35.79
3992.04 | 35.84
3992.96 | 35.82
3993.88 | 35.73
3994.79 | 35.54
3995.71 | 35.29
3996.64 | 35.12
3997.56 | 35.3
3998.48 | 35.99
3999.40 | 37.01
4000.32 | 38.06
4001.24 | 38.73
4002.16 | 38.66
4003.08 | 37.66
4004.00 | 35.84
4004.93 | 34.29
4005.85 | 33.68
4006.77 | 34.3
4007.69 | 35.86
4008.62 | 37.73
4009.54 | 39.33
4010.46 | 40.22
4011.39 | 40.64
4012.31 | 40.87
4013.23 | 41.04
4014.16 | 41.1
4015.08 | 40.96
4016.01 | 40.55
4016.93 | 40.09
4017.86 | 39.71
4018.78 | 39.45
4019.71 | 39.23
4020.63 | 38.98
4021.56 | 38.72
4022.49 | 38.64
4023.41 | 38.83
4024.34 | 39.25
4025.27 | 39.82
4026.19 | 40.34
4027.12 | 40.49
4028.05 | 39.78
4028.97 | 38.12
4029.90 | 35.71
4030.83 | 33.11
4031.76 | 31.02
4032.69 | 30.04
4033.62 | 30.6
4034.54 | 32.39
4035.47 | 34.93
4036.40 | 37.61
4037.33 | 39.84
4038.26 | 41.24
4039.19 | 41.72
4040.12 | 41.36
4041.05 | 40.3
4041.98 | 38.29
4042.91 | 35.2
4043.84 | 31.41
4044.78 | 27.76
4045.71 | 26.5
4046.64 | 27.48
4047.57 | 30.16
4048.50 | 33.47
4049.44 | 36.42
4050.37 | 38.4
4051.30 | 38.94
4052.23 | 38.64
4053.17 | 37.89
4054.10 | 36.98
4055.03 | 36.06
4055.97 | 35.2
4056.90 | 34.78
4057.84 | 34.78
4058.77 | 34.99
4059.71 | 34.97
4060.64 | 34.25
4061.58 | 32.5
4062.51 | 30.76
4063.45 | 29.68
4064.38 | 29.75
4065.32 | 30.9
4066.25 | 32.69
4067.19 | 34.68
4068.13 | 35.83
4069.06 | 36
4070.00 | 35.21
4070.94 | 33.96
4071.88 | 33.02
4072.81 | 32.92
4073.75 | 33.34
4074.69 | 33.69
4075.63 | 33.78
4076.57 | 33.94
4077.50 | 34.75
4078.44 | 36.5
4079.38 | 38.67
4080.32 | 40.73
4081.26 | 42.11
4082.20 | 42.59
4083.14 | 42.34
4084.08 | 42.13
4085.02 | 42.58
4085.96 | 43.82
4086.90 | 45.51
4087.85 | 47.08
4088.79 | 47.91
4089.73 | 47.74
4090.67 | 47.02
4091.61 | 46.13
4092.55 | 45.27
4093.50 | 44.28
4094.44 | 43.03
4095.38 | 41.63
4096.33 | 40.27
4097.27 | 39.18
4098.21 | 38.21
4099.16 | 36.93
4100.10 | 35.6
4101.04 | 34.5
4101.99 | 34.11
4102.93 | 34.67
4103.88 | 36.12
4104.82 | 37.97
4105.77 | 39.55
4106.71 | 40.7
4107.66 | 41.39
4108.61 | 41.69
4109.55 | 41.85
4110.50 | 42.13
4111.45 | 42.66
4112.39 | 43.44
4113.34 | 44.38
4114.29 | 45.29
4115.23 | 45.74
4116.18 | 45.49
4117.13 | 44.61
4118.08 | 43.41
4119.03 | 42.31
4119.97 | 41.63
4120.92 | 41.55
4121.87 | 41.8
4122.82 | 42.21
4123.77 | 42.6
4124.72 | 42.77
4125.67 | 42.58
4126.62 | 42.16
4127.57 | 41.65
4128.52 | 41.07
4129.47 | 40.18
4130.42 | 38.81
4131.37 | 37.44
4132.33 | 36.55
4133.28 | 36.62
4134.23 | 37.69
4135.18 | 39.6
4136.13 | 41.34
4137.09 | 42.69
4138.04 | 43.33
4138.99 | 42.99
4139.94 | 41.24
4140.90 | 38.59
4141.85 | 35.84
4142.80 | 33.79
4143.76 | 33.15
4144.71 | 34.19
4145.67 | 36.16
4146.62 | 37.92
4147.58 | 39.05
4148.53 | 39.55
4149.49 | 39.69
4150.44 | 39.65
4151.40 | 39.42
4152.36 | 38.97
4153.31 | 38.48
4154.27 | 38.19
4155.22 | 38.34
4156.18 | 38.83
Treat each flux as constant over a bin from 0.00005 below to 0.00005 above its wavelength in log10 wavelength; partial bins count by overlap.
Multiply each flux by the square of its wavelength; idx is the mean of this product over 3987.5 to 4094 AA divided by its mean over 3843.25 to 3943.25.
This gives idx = 2.2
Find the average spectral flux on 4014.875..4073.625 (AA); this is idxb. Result 35.7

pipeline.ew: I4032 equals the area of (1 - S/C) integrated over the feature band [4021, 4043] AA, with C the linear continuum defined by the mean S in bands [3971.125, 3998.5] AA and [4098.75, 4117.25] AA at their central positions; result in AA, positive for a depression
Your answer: -2.1 AA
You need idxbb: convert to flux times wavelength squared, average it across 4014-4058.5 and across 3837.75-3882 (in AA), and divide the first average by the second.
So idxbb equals 2.59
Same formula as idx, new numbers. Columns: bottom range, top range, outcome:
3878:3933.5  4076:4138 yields 2.26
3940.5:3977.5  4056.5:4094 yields 2.14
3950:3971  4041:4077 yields 1.94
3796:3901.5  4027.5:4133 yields 2.59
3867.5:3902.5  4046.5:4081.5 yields 1.99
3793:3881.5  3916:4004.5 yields 1.53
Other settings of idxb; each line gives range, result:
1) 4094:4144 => 40.3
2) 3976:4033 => 36.2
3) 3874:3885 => 17.4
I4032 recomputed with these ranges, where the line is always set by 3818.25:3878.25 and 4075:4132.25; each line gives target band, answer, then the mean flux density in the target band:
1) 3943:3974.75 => 8.6 AA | 18.6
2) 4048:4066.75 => 0.9 AA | 34.6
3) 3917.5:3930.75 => 3.1 AA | 16.7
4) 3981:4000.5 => -3.7 AA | 34.6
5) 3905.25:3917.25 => -3.5 AA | 26.6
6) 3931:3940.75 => 5.7 AA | 9.57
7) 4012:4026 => -3.3 AA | 39.8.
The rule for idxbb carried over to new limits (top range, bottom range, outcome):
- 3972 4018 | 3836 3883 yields 2.37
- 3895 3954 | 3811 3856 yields 1.51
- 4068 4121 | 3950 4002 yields 1.65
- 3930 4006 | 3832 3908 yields 1.45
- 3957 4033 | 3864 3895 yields 1.84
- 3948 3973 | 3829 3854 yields 1.42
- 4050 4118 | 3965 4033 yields 1.25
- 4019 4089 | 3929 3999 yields 1.74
